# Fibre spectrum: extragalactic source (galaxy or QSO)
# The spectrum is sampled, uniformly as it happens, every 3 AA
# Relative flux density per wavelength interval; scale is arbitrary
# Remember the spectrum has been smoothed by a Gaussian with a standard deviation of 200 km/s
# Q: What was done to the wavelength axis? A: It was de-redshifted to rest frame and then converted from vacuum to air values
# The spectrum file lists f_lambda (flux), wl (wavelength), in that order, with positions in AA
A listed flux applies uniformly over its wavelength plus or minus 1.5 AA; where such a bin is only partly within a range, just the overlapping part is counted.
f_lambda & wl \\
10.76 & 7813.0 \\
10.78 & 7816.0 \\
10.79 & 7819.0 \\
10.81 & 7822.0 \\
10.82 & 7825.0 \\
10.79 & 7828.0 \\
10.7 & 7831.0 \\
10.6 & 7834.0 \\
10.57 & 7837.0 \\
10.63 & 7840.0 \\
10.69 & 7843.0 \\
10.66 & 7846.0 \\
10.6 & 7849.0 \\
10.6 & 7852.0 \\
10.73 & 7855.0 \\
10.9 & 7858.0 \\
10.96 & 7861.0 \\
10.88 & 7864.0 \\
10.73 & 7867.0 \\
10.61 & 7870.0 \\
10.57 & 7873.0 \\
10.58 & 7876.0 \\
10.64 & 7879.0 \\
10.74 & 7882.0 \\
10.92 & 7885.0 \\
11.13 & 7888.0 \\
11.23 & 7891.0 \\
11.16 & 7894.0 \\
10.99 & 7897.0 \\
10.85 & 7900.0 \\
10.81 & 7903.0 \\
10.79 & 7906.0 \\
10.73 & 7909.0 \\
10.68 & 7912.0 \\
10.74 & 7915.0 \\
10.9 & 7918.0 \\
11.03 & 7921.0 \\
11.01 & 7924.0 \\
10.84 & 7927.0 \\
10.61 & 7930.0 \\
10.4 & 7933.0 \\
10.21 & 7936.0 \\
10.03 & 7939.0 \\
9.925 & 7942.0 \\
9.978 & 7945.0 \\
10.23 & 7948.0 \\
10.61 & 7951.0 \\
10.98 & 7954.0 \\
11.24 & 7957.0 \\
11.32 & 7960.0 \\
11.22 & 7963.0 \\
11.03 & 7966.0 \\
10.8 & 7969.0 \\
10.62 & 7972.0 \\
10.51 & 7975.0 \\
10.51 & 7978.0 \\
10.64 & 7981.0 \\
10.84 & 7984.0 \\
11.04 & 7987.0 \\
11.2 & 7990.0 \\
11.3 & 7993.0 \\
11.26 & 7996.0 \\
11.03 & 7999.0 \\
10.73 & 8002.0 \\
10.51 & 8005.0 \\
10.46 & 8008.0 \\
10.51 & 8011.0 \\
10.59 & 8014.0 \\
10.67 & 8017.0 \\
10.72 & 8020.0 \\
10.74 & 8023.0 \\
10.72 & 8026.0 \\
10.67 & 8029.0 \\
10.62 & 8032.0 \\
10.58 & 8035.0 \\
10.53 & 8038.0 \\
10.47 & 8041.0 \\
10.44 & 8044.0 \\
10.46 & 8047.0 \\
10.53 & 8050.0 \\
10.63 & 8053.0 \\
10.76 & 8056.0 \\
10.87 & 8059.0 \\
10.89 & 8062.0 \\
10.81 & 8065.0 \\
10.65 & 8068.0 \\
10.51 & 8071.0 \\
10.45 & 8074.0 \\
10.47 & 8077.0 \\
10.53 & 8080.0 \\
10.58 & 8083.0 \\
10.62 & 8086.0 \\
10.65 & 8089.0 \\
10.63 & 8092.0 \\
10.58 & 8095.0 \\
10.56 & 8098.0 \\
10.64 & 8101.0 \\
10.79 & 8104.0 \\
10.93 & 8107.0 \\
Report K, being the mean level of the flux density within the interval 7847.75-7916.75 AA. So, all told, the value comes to 10.8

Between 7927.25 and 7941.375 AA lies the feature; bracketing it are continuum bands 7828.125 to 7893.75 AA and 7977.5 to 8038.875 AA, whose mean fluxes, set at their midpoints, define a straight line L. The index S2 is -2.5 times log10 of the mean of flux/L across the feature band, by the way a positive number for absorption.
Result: 0.04 mag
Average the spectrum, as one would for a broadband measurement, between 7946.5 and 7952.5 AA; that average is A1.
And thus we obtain 10.4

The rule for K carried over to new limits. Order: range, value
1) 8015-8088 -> 10.6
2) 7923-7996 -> 10.7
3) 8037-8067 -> 10.6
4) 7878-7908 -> 10.9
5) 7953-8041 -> 10.8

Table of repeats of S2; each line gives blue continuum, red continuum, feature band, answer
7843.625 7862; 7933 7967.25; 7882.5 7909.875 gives -0.03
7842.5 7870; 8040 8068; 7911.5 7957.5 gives 0.01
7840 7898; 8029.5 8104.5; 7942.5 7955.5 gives 0.03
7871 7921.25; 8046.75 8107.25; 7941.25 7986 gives 0.01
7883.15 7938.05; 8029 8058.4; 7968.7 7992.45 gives -0.01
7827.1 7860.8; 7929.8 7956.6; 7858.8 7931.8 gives -0.03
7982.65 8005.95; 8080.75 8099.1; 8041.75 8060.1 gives 0.02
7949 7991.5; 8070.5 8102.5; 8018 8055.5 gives 0.01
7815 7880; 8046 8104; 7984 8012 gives -0.02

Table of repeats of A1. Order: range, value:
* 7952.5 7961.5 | 11.2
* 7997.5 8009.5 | 10.7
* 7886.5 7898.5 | 11.1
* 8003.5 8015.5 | 10.5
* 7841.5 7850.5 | 10.6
